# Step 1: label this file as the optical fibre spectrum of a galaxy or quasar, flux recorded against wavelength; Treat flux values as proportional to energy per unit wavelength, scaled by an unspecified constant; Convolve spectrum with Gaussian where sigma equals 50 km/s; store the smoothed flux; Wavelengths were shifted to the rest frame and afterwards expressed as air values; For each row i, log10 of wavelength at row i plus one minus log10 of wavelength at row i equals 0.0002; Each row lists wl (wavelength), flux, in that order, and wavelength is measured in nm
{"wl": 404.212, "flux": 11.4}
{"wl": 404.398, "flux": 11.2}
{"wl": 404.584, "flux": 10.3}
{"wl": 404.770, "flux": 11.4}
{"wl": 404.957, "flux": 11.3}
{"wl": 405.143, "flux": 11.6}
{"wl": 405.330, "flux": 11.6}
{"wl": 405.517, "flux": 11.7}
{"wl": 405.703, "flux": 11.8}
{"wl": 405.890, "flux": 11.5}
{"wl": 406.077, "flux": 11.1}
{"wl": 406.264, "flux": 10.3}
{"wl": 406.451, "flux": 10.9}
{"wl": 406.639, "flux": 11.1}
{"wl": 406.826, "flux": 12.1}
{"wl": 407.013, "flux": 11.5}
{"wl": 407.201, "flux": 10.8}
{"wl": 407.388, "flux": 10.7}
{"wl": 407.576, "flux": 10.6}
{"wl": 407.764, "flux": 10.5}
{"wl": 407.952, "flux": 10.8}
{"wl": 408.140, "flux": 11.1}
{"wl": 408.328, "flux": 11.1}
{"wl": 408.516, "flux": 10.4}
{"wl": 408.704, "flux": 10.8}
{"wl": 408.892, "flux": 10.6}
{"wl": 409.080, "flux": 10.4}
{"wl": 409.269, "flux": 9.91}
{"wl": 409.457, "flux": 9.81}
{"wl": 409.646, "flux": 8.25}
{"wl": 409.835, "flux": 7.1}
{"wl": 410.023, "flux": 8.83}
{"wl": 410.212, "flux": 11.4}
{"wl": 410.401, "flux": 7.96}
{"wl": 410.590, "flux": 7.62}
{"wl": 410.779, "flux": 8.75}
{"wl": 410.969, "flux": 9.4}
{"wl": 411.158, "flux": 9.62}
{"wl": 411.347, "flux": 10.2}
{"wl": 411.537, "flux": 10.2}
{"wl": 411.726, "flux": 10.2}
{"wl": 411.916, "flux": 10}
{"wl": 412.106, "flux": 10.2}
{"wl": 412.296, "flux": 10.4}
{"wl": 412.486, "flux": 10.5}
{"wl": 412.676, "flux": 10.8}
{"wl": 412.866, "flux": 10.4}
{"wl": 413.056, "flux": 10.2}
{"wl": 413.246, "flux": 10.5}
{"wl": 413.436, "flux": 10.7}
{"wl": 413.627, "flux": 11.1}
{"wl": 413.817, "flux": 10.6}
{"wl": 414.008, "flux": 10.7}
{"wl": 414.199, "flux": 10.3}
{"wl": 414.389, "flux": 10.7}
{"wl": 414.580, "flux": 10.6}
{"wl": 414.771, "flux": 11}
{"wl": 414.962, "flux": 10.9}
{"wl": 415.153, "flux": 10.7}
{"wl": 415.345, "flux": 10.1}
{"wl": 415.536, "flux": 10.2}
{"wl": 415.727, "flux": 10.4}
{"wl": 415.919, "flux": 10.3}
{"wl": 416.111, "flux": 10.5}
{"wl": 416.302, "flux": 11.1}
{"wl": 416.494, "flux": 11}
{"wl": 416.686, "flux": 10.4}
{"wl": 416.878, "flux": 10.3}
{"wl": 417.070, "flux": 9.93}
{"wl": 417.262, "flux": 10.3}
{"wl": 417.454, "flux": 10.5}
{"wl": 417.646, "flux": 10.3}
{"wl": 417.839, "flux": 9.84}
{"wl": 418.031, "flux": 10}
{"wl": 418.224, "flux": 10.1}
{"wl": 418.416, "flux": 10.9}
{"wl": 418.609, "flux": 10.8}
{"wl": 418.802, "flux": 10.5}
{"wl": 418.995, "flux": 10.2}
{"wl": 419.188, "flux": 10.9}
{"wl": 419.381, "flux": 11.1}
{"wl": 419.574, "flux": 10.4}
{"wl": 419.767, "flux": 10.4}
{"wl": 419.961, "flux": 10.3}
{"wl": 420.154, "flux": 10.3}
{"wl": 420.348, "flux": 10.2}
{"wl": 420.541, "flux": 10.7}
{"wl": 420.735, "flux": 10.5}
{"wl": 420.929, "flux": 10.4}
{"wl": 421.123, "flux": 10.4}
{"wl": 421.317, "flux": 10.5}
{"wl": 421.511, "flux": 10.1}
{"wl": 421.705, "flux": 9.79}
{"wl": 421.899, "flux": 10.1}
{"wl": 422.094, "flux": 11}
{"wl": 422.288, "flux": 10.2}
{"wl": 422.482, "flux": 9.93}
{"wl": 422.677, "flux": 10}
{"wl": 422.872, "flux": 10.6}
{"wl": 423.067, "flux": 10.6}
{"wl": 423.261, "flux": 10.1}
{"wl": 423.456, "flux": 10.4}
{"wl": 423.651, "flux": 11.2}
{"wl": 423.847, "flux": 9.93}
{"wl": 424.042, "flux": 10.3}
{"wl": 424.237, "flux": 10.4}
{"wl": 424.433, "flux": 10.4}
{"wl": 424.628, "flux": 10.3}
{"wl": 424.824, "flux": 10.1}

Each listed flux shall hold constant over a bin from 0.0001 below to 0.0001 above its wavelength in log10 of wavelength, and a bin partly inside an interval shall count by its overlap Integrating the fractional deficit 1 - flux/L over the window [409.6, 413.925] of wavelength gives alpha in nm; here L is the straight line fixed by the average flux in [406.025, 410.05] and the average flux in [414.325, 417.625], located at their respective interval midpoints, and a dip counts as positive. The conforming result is 0.27 nm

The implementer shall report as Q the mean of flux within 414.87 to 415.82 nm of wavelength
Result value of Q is 10.5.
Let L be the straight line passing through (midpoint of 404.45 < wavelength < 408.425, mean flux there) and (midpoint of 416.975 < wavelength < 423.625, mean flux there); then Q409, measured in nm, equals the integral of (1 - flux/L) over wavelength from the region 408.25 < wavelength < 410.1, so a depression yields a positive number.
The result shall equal 0.21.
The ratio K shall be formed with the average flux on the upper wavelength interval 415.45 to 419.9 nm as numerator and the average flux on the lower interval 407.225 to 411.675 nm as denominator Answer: 1.06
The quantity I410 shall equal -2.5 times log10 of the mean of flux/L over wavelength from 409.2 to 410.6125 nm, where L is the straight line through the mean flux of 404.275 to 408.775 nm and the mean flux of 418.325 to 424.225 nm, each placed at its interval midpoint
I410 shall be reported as 0.223 mag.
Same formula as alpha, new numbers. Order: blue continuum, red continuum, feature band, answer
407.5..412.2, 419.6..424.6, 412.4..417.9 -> -0.25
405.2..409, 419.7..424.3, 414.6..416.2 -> 0.02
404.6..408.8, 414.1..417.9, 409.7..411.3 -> 0.29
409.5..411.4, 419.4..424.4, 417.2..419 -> -0.09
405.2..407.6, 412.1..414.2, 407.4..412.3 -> 0.47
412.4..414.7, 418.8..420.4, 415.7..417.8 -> 0.02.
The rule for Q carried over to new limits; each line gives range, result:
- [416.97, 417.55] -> 10.3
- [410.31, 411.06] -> 8.42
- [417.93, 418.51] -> 10.3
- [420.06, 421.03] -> 10.4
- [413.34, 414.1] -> 10.8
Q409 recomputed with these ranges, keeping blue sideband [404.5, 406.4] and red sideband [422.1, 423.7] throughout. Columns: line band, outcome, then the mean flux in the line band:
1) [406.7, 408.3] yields 0.02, 11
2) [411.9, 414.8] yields 0.09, 10.5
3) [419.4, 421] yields 0.01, 10.4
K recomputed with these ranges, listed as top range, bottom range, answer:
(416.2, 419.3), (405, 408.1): 0.94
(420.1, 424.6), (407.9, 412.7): 1.05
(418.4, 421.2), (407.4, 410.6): 1.06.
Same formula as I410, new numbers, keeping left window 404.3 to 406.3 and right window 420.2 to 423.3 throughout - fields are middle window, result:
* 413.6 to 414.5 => 0.01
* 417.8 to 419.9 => 0.00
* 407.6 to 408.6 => 0.04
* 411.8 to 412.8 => 0.05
